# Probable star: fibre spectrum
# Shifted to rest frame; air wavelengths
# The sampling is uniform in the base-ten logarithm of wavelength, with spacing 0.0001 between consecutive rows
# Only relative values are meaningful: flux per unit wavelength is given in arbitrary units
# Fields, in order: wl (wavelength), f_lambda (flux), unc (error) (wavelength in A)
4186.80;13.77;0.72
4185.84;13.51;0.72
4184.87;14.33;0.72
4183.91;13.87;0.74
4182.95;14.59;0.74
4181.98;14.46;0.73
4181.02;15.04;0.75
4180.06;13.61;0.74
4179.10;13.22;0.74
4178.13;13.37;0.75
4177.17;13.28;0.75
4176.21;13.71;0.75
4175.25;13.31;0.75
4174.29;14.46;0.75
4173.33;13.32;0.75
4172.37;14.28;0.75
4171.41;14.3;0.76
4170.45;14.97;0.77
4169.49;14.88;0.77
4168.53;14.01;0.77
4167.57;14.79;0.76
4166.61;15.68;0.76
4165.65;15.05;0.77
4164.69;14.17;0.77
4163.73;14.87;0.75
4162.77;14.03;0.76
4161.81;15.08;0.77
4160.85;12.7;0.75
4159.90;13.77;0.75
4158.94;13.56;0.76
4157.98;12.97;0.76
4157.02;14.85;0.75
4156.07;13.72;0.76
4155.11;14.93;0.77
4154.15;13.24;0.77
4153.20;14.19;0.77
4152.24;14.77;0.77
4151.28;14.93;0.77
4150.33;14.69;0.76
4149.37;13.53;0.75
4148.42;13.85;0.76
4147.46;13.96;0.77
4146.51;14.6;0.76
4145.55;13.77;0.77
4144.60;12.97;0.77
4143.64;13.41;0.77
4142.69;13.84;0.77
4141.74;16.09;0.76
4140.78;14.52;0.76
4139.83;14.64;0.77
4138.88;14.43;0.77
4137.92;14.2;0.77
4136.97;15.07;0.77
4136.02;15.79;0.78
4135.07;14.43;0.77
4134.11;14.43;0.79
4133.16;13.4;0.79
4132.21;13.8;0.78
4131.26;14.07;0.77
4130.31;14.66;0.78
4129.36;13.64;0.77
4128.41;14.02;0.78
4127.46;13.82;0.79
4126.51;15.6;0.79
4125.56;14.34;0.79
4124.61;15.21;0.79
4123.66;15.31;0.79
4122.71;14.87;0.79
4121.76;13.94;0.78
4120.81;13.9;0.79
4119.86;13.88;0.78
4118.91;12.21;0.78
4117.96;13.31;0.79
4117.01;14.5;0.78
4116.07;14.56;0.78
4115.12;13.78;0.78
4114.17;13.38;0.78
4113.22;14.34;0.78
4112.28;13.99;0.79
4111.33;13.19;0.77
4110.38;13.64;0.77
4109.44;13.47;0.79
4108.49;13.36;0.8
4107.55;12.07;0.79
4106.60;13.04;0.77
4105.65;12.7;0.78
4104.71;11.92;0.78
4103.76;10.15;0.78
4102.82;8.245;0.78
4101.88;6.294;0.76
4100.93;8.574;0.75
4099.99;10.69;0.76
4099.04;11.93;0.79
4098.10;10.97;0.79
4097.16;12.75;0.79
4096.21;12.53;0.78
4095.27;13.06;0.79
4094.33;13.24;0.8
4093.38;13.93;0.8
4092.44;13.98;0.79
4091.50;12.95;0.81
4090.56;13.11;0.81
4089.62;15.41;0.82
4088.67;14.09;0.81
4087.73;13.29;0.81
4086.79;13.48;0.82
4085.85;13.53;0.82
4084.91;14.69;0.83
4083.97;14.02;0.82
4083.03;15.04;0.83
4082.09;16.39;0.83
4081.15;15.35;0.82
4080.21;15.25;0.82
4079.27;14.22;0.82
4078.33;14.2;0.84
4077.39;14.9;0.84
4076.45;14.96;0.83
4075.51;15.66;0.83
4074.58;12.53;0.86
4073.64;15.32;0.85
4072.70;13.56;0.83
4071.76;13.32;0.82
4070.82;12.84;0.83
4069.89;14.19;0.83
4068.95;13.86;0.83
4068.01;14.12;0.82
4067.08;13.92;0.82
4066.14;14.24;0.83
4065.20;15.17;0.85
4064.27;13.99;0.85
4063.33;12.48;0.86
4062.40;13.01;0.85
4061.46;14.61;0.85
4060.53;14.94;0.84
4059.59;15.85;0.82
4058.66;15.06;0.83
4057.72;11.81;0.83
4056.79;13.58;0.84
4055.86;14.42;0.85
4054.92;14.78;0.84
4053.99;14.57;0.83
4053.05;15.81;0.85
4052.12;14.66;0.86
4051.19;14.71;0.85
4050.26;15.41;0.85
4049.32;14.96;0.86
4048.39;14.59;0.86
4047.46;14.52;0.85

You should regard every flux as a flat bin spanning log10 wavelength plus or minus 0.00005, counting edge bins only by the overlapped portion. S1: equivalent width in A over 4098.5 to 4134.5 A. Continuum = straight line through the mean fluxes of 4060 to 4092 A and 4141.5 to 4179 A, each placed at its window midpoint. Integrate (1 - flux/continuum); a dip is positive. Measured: 2.7 A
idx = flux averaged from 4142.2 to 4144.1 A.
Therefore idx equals 13.7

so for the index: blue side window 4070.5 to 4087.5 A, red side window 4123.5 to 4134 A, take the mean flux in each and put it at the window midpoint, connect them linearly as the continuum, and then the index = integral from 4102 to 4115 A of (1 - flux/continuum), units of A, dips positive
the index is 1.7 A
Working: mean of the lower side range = 14.4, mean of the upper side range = 14.3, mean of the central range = 12.4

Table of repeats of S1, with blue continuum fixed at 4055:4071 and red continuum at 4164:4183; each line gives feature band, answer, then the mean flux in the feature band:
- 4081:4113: 3.00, 12.8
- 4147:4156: -0.01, 14.2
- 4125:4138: -0.21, 14.4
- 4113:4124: 0.13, 14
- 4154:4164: 0.15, 14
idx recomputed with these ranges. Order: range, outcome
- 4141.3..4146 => 14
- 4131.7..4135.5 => 14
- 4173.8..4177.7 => 13.7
